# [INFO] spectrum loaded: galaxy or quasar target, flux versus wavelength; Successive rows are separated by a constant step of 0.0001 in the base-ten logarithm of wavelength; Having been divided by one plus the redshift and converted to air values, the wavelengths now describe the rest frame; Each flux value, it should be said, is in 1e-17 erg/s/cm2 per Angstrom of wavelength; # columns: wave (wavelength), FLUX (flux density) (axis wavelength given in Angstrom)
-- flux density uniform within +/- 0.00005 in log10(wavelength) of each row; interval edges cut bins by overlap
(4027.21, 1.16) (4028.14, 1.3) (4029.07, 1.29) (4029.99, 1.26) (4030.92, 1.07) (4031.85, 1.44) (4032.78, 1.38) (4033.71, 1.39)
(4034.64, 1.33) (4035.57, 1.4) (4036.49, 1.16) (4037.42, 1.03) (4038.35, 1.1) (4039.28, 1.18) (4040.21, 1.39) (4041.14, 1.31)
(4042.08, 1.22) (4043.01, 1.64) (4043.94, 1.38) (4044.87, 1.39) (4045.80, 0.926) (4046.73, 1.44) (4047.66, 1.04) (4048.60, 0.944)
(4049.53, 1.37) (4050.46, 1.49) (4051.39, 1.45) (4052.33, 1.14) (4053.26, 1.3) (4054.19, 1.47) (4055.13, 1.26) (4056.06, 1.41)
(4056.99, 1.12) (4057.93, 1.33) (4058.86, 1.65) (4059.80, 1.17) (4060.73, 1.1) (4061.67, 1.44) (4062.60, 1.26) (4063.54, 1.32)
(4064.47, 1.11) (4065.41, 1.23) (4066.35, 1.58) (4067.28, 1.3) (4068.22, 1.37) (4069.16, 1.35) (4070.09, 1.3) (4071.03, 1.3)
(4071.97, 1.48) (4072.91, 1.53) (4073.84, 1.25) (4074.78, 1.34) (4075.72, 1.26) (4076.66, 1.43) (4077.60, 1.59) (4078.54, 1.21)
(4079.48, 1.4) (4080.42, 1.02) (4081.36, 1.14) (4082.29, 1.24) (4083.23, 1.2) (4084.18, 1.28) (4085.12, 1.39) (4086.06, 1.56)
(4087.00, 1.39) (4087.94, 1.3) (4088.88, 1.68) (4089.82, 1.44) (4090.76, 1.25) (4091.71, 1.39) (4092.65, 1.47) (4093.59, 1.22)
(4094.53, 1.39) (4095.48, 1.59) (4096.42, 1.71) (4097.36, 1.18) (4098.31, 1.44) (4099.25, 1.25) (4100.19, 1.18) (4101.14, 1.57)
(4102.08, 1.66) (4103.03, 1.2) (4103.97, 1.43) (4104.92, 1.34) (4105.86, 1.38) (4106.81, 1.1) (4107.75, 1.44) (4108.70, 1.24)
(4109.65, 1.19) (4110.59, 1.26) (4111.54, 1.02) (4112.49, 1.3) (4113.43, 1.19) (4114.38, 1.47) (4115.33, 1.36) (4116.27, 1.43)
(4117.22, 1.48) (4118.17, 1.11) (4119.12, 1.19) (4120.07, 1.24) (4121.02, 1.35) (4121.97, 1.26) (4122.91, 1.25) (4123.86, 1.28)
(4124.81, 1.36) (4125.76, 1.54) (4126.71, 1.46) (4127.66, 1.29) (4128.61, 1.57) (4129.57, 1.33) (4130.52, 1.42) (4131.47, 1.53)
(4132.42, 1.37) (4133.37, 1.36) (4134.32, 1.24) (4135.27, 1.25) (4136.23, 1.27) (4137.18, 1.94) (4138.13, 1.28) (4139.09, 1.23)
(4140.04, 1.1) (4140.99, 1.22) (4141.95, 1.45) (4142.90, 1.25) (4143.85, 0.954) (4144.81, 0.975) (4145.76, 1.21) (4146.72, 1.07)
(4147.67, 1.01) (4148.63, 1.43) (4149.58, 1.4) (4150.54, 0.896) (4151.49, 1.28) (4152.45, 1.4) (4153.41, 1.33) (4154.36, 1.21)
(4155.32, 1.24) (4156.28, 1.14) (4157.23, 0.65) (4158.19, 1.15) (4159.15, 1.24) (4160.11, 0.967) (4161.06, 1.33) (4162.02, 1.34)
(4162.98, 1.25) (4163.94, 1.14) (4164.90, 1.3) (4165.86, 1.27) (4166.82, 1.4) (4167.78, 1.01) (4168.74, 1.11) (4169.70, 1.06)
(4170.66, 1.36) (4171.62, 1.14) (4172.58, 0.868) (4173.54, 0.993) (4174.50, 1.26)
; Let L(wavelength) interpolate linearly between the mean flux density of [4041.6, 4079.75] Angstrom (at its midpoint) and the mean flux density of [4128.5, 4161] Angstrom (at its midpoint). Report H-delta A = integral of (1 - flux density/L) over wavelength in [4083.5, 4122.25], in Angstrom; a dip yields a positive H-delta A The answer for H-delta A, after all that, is -2.0 Angstrom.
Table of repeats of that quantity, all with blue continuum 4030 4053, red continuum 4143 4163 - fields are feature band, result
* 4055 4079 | -1.6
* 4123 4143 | -3.1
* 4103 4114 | -0.5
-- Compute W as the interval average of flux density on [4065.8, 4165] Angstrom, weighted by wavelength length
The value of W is 1.31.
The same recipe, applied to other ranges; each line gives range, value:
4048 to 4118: 1.34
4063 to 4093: 1.35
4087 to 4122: 1.34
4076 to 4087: 1.32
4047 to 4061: 1.29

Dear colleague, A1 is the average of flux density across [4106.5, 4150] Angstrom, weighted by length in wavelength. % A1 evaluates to 1.3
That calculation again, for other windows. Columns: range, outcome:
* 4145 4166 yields 1.19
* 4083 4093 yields 1.4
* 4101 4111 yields 1.34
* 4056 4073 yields 1.33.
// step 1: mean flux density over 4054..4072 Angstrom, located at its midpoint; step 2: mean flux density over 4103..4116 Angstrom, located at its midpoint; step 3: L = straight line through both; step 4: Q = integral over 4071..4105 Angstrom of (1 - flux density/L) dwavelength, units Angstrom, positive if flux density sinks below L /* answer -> -1.8 Angstrom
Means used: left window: 1.32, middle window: 1.37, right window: 1.29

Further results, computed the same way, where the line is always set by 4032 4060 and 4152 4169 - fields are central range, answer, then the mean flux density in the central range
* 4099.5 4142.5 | -3.7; 1.34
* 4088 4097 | -1.4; 1.45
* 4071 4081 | -0.6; 1.35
